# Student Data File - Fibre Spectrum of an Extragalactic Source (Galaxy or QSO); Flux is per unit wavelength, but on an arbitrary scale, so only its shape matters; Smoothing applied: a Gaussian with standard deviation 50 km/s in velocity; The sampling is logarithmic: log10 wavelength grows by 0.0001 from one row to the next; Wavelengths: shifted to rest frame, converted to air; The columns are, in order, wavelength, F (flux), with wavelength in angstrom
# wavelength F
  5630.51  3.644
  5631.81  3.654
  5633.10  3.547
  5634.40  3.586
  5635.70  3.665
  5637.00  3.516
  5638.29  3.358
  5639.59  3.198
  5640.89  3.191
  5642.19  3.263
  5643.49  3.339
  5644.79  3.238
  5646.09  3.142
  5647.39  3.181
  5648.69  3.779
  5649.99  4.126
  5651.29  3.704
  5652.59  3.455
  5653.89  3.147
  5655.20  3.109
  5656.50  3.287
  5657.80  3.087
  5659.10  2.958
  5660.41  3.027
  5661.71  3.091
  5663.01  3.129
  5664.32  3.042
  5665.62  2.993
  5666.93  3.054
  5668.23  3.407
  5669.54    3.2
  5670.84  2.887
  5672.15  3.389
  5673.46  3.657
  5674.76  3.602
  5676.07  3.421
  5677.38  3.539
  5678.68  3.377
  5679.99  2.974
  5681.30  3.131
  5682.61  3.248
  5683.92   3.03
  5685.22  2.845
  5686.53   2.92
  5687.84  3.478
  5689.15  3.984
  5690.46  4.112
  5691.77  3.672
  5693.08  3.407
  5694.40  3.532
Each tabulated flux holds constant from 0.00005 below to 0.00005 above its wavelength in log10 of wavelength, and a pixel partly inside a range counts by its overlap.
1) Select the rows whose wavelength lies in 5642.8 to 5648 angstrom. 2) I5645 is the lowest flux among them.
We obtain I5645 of 3.142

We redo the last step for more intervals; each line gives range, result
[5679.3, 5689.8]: 2.845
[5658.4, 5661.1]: 2.958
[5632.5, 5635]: 3.547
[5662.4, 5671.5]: 2.887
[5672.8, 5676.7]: 3.421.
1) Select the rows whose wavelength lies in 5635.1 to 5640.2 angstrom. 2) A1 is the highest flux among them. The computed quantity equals 3.665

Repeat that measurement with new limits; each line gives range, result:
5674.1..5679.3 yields 3.602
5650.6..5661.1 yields 3.704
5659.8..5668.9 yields 3.407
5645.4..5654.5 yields 4.126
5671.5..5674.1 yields 3.657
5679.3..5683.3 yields 3.248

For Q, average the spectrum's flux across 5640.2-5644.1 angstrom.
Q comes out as 3.26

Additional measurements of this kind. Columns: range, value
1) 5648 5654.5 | 3.65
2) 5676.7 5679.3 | 3.46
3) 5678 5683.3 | 3.18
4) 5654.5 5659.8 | 3.11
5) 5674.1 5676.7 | 3.52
